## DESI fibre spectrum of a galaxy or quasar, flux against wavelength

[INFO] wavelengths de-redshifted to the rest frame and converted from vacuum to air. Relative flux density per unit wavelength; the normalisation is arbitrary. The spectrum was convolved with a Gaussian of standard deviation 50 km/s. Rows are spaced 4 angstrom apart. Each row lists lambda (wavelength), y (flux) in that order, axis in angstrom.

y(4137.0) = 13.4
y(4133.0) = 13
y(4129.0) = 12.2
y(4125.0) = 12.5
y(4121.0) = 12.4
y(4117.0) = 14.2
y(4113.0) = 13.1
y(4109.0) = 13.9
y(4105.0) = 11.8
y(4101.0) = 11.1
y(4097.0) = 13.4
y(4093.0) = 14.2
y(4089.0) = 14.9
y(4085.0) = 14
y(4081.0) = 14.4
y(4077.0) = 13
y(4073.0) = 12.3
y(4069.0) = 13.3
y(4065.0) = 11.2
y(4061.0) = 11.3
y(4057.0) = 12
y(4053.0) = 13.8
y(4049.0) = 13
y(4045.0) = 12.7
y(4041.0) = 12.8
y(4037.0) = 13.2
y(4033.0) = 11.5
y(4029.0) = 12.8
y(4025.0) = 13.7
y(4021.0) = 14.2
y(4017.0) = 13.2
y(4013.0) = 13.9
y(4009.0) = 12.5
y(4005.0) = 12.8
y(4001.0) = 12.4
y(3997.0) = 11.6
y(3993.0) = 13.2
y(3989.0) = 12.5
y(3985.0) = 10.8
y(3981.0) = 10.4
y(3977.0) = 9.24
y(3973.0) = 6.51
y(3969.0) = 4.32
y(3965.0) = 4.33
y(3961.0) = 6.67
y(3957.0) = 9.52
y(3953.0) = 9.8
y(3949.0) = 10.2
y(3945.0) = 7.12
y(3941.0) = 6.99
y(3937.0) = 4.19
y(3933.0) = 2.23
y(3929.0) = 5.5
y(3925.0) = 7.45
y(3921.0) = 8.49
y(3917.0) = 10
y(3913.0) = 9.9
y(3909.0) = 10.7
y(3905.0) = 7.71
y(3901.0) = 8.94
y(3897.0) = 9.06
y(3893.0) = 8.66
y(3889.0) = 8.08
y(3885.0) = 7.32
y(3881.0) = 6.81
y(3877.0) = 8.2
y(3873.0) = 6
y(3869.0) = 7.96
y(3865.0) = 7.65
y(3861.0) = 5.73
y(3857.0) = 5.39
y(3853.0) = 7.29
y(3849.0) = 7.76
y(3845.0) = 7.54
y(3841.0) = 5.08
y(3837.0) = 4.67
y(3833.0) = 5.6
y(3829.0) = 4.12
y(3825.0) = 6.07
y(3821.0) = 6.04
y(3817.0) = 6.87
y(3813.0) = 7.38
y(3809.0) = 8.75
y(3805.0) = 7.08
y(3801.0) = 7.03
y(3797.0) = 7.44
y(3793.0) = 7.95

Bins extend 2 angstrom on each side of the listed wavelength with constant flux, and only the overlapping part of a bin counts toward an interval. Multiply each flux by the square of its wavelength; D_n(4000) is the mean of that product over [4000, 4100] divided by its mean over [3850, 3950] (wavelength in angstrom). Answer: 1.9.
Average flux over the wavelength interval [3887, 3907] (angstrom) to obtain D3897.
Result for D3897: 8.49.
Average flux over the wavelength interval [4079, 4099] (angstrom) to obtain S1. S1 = 14.2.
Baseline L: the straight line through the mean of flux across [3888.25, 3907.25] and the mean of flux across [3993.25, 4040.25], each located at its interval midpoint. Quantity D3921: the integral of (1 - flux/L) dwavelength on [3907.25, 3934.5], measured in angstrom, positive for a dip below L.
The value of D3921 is 4.3 angstrom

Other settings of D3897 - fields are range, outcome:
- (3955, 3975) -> 6.27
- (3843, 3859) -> 7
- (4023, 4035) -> 12.7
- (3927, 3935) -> 3.87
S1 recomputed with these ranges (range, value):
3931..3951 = 6.15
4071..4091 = 13.7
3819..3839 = 5.3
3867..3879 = 7.39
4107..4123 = 13.4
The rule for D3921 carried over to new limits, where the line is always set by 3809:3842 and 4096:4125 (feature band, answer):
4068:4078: -0.8 angstrom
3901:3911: -1.6 angstrom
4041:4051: -1.4 angstrom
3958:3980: 6.7 angstrom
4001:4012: -2.6 angstrom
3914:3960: 6.3 angstrom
